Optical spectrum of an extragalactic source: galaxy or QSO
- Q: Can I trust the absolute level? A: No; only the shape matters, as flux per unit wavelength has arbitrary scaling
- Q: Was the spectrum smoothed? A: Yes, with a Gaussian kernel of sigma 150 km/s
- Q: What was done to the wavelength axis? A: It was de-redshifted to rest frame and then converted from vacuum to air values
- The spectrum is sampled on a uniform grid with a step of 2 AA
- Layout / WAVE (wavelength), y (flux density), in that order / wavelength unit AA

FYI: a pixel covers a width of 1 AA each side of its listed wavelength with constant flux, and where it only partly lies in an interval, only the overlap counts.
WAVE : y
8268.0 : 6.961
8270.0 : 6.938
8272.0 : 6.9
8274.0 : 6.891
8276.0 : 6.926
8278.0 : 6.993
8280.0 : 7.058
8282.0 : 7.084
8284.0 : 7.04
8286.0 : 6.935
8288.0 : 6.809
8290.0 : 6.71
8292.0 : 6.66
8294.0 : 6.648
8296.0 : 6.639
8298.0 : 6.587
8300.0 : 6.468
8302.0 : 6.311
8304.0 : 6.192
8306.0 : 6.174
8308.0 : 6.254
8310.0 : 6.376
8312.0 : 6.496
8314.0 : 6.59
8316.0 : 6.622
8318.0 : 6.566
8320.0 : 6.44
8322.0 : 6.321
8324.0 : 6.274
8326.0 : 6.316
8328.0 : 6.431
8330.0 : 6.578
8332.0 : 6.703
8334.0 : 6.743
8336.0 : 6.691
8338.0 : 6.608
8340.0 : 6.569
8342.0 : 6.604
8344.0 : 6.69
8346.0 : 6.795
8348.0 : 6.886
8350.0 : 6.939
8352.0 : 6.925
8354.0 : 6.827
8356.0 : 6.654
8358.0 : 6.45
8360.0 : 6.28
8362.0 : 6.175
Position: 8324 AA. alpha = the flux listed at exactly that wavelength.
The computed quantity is 6.274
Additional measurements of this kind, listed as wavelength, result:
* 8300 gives 6.468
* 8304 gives 6.192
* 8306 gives 6.174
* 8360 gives 6.28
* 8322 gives 6.321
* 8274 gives 6.891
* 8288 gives 6.809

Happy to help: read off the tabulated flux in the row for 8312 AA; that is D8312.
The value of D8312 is 6.496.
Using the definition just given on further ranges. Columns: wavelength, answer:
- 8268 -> 6.961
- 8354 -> 6.827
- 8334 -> 6.743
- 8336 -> 6.691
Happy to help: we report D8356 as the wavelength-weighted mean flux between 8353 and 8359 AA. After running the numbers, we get 6.64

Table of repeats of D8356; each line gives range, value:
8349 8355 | 6.9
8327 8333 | 6.57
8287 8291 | 6.76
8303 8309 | 6.21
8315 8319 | 6.59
